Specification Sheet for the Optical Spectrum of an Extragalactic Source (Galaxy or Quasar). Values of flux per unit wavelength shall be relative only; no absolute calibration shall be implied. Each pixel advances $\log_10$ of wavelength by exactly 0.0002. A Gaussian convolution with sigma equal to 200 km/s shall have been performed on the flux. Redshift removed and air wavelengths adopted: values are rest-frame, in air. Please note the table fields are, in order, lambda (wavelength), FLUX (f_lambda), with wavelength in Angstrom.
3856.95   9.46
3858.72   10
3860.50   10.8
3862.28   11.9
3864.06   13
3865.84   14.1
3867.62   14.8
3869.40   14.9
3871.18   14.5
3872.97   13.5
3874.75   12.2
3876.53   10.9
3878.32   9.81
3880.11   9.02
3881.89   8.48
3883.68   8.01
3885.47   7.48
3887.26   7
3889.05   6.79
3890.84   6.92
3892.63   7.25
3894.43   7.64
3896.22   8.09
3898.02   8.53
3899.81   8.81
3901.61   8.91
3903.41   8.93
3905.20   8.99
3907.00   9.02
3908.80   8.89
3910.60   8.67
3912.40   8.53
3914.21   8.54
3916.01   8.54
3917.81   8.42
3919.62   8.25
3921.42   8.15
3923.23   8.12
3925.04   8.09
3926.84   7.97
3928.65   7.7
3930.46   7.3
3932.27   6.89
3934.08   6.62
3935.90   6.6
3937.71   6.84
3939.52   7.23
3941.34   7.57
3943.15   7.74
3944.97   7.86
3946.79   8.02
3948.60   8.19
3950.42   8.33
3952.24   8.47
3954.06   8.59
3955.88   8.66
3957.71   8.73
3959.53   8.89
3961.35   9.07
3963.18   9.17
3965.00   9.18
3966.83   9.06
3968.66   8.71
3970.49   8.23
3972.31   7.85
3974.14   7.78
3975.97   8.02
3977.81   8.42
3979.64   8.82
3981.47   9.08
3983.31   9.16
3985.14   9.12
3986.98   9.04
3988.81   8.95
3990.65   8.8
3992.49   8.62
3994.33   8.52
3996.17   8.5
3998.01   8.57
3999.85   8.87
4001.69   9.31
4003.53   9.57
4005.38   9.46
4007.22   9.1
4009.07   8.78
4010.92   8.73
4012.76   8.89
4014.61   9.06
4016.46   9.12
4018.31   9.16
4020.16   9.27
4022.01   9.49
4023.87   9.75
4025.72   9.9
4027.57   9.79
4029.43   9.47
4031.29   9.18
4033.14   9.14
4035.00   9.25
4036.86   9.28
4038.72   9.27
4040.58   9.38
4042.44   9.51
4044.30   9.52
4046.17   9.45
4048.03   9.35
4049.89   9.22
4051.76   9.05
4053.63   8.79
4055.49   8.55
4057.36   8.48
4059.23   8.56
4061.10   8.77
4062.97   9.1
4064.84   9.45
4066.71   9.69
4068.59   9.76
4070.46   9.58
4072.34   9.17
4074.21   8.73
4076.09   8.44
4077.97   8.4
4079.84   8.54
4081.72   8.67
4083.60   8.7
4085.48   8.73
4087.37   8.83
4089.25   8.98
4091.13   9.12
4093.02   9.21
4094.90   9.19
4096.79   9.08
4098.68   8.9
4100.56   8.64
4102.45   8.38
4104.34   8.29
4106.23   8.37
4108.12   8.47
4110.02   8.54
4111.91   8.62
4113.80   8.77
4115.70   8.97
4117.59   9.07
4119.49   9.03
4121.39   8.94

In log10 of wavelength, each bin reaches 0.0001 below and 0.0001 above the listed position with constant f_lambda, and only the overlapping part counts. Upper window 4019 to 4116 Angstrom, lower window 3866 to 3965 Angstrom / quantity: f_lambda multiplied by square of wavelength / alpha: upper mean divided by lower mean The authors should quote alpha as 1.11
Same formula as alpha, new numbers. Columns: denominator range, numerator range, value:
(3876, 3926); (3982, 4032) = 1.15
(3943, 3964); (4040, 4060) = 1.12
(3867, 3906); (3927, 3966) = 0.86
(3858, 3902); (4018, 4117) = 0.98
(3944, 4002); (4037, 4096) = 1.10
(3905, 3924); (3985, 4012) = 1.09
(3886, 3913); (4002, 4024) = 1.19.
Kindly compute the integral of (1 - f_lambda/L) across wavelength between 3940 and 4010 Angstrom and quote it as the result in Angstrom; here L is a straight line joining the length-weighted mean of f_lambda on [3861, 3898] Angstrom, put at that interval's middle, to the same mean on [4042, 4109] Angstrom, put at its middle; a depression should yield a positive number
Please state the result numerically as 7.0 Angstrom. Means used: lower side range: 10.3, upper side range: 8.93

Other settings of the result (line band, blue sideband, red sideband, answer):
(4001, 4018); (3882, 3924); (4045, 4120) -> -1.0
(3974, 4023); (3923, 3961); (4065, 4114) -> -4.1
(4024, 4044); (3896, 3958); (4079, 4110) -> -2.1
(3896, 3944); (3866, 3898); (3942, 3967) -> 5.9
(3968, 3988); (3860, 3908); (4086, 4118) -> 1.9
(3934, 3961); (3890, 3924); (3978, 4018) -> 2.1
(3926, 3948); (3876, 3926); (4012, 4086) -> 3.0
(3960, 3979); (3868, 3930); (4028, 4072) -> 1.1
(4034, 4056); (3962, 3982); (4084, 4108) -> -1.3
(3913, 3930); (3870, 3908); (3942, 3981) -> 1.3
